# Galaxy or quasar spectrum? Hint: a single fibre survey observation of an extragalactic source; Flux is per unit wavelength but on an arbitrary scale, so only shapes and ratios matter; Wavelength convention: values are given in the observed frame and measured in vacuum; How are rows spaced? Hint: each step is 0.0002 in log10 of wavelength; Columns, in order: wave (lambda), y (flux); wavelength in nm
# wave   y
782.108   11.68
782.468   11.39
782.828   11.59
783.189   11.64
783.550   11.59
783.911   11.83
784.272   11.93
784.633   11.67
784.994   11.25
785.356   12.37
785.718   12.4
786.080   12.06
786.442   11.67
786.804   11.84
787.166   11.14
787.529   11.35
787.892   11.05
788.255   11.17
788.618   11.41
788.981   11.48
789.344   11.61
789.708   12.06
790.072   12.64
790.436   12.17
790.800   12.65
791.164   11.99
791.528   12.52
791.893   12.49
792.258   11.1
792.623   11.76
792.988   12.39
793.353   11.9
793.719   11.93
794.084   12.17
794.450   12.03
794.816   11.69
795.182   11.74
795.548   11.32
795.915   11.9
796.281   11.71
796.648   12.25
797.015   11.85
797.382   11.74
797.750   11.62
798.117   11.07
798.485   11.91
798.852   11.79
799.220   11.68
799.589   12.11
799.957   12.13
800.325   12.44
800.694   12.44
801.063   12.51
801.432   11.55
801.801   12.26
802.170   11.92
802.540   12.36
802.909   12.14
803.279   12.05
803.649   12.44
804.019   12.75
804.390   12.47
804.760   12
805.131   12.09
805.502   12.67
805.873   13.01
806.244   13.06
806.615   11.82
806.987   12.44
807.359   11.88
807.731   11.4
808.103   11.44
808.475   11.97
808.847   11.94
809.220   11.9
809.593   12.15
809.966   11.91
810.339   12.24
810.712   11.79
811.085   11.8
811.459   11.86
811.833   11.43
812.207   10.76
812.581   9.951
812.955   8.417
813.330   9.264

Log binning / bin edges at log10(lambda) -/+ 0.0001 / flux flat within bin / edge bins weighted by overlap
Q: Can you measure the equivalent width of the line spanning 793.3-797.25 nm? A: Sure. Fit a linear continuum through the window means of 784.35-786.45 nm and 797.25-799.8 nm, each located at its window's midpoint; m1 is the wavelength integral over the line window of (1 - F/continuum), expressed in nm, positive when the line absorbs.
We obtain -0.034 nm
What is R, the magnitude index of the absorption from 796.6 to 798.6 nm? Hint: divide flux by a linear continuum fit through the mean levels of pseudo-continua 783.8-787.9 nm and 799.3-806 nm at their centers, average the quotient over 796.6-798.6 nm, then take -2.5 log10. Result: 0.04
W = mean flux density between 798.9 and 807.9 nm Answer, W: 12.2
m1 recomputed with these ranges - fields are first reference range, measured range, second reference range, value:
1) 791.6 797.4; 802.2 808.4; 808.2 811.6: -0.16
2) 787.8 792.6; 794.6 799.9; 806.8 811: 0.06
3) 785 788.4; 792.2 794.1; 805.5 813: -0.04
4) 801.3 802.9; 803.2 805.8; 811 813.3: -0.16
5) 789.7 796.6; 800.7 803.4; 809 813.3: -0.12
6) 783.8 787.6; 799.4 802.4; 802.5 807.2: 0.03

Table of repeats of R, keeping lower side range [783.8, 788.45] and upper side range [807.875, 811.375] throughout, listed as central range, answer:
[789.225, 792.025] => -0.05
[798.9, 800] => -0.01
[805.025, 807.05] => -0.06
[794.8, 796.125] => 0.01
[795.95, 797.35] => -0.01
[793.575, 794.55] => -0.03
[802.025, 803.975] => -0.04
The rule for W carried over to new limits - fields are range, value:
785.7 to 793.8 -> 11.8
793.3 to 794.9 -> 12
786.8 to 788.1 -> 11.3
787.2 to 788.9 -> 11.2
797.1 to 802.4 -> 11.9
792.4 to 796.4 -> 11.9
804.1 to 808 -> 12.3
